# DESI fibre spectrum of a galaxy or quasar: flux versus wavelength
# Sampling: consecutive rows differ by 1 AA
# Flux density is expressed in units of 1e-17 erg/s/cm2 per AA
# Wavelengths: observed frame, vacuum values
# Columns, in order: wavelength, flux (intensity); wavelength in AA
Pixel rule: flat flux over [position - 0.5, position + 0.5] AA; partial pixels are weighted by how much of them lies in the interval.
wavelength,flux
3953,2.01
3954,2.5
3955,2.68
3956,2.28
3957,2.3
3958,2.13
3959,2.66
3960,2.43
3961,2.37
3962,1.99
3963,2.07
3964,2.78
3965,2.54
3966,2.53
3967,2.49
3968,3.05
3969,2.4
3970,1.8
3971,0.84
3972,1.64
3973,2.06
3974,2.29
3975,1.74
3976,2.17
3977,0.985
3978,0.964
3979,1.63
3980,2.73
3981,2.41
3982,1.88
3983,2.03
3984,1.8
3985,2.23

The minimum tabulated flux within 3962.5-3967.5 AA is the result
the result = 2.07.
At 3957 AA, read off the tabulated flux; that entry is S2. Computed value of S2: 2.3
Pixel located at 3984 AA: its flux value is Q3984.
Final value 1.8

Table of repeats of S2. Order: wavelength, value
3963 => 2.07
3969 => 2.4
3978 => 0.964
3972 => 1.64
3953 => 2.01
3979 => 1.63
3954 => 2.5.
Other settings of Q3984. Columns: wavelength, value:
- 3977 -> 0.985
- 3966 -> 2.53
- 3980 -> 2.73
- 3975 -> 1.74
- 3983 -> 2.03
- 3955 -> 2.68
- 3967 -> 2.49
